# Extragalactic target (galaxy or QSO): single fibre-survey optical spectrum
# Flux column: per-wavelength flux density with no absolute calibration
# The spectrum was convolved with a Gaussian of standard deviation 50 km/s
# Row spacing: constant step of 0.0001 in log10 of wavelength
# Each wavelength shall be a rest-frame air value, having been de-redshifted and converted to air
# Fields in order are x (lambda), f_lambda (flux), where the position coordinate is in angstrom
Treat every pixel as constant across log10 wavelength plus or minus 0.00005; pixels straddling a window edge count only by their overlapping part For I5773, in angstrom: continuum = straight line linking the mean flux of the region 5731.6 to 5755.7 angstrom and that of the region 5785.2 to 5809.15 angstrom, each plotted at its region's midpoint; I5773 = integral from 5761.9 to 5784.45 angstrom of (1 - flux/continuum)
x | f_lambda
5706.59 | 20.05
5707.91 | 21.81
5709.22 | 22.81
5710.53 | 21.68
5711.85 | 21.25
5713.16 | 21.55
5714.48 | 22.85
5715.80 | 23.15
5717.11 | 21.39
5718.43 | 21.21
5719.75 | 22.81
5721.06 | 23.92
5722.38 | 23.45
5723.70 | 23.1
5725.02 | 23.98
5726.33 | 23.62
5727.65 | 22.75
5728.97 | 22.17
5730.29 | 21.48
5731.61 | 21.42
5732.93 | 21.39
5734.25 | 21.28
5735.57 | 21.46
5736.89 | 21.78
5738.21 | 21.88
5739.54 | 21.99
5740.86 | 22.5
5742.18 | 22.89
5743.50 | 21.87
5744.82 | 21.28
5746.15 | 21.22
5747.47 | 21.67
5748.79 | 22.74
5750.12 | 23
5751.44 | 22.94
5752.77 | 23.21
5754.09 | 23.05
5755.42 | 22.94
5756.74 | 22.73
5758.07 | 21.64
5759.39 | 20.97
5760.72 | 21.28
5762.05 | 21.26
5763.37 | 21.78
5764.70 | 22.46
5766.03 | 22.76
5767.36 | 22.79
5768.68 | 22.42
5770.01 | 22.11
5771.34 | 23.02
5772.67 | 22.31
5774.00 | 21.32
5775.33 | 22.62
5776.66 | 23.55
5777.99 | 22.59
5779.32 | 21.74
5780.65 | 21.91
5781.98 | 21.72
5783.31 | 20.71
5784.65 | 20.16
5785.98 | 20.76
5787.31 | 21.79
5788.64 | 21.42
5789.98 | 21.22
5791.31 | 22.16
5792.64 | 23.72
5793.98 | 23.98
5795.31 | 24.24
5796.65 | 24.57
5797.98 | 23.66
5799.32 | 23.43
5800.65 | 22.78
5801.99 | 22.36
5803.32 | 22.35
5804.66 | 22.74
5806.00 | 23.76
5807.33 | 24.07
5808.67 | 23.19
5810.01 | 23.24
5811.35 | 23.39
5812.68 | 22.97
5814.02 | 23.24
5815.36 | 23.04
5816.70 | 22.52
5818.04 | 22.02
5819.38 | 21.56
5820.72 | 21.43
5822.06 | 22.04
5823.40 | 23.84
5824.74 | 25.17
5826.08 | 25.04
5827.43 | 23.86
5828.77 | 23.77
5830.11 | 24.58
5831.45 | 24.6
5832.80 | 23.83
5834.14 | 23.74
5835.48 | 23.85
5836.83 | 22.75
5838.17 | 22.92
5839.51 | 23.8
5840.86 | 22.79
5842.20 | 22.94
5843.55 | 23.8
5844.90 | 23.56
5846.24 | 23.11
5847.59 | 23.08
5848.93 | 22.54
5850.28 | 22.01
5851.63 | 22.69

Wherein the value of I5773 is 0.39 angstrom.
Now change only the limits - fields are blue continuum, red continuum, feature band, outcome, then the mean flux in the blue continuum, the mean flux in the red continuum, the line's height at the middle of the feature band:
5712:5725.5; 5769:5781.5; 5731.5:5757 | 0.4 angstrom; 22.7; 22.3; 22.5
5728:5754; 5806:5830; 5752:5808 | 0.5 angstrom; 22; 23.3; 22.7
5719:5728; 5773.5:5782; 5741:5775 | 0.7 angstrom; 23.4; 22.3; 22.7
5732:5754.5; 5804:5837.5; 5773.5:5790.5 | 0.8 angstrom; 22.1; 23.4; 22.7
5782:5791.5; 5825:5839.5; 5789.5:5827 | -1.2 angstrom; 21.2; 23.9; 22.5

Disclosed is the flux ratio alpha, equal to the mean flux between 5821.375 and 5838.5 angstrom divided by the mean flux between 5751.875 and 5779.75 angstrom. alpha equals 1.1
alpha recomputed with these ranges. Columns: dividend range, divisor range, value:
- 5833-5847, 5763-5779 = 1.04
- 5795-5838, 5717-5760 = 1.05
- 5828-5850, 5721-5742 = 1.05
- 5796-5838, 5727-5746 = 1.07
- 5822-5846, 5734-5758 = 1.07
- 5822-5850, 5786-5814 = 1.03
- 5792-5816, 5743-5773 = 1.05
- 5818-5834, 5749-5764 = 1.06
